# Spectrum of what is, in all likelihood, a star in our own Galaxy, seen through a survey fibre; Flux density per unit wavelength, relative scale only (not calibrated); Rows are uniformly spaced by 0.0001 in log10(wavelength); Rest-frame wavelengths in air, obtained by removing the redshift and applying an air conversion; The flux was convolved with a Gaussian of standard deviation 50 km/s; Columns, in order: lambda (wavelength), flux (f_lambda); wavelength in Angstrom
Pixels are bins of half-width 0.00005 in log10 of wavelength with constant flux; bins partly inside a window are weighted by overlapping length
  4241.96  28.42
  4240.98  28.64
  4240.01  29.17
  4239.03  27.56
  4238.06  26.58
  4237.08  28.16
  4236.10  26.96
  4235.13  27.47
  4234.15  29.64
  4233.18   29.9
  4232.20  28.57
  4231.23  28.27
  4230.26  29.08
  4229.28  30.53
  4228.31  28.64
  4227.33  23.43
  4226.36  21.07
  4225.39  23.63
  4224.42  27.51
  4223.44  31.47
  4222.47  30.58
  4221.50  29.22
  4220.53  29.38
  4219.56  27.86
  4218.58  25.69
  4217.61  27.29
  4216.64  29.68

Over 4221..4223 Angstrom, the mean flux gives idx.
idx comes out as 30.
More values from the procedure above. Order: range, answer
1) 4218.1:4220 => 26.6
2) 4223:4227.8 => 25.4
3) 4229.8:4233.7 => 29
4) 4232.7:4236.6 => 28.5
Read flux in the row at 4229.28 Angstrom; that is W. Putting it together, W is 30.53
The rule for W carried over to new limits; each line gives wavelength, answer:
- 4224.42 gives 27.51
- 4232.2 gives 28.57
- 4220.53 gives 29.38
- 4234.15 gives 29.64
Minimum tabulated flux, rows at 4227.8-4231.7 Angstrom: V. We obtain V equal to 28.27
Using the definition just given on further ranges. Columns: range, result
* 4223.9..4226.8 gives 21.07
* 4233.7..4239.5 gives 26.58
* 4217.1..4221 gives 25.69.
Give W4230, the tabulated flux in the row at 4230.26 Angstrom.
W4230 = 29.08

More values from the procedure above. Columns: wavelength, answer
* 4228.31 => 28.64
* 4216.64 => 29.68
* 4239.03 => 27.56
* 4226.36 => 21.07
